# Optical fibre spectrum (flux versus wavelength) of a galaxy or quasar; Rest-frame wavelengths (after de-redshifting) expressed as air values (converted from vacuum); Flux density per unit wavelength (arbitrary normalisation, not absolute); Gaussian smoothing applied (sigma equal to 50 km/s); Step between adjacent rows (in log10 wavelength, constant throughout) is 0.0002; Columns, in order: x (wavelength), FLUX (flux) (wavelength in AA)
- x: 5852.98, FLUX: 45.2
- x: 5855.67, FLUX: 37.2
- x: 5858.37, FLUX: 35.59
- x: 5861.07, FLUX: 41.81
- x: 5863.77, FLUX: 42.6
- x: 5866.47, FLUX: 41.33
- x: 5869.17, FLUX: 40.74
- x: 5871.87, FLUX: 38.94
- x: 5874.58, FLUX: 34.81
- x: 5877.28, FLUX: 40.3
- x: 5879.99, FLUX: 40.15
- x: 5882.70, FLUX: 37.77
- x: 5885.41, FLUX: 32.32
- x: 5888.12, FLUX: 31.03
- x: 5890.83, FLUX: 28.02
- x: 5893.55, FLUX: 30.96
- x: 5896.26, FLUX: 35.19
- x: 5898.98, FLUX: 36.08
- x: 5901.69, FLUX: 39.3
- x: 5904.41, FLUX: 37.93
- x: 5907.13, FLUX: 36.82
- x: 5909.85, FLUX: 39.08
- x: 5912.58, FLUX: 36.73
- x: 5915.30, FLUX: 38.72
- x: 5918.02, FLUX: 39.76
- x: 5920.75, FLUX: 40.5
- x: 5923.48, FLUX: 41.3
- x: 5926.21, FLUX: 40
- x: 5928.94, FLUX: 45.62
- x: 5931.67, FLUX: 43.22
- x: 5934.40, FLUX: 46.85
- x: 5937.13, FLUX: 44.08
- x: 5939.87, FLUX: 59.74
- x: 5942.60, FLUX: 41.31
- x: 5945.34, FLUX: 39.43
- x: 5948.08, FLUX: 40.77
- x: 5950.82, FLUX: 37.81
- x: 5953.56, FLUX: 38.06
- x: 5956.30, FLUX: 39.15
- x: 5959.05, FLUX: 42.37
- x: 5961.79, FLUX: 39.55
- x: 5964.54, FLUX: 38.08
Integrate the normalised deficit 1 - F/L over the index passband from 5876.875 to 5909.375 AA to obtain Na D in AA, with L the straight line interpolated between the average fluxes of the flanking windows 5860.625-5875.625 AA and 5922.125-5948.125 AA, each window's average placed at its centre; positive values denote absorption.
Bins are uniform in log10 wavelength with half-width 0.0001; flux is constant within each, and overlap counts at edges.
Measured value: 4.9 AA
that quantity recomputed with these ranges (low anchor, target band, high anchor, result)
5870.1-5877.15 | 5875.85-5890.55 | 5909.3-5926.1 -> 0.92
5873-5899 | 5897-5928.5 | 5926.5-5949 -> 0.85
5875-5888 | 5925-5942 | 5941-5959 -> -3.14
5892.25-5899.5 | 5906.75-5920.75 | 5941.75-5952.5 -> -1.03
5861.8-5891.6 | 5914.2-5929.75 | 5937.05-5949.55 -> 0.65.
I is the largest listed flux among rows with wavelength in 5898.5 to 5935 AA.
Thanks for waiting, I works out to 46.85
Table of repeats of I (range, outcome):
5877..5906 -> 40.3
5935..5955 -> 59.74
